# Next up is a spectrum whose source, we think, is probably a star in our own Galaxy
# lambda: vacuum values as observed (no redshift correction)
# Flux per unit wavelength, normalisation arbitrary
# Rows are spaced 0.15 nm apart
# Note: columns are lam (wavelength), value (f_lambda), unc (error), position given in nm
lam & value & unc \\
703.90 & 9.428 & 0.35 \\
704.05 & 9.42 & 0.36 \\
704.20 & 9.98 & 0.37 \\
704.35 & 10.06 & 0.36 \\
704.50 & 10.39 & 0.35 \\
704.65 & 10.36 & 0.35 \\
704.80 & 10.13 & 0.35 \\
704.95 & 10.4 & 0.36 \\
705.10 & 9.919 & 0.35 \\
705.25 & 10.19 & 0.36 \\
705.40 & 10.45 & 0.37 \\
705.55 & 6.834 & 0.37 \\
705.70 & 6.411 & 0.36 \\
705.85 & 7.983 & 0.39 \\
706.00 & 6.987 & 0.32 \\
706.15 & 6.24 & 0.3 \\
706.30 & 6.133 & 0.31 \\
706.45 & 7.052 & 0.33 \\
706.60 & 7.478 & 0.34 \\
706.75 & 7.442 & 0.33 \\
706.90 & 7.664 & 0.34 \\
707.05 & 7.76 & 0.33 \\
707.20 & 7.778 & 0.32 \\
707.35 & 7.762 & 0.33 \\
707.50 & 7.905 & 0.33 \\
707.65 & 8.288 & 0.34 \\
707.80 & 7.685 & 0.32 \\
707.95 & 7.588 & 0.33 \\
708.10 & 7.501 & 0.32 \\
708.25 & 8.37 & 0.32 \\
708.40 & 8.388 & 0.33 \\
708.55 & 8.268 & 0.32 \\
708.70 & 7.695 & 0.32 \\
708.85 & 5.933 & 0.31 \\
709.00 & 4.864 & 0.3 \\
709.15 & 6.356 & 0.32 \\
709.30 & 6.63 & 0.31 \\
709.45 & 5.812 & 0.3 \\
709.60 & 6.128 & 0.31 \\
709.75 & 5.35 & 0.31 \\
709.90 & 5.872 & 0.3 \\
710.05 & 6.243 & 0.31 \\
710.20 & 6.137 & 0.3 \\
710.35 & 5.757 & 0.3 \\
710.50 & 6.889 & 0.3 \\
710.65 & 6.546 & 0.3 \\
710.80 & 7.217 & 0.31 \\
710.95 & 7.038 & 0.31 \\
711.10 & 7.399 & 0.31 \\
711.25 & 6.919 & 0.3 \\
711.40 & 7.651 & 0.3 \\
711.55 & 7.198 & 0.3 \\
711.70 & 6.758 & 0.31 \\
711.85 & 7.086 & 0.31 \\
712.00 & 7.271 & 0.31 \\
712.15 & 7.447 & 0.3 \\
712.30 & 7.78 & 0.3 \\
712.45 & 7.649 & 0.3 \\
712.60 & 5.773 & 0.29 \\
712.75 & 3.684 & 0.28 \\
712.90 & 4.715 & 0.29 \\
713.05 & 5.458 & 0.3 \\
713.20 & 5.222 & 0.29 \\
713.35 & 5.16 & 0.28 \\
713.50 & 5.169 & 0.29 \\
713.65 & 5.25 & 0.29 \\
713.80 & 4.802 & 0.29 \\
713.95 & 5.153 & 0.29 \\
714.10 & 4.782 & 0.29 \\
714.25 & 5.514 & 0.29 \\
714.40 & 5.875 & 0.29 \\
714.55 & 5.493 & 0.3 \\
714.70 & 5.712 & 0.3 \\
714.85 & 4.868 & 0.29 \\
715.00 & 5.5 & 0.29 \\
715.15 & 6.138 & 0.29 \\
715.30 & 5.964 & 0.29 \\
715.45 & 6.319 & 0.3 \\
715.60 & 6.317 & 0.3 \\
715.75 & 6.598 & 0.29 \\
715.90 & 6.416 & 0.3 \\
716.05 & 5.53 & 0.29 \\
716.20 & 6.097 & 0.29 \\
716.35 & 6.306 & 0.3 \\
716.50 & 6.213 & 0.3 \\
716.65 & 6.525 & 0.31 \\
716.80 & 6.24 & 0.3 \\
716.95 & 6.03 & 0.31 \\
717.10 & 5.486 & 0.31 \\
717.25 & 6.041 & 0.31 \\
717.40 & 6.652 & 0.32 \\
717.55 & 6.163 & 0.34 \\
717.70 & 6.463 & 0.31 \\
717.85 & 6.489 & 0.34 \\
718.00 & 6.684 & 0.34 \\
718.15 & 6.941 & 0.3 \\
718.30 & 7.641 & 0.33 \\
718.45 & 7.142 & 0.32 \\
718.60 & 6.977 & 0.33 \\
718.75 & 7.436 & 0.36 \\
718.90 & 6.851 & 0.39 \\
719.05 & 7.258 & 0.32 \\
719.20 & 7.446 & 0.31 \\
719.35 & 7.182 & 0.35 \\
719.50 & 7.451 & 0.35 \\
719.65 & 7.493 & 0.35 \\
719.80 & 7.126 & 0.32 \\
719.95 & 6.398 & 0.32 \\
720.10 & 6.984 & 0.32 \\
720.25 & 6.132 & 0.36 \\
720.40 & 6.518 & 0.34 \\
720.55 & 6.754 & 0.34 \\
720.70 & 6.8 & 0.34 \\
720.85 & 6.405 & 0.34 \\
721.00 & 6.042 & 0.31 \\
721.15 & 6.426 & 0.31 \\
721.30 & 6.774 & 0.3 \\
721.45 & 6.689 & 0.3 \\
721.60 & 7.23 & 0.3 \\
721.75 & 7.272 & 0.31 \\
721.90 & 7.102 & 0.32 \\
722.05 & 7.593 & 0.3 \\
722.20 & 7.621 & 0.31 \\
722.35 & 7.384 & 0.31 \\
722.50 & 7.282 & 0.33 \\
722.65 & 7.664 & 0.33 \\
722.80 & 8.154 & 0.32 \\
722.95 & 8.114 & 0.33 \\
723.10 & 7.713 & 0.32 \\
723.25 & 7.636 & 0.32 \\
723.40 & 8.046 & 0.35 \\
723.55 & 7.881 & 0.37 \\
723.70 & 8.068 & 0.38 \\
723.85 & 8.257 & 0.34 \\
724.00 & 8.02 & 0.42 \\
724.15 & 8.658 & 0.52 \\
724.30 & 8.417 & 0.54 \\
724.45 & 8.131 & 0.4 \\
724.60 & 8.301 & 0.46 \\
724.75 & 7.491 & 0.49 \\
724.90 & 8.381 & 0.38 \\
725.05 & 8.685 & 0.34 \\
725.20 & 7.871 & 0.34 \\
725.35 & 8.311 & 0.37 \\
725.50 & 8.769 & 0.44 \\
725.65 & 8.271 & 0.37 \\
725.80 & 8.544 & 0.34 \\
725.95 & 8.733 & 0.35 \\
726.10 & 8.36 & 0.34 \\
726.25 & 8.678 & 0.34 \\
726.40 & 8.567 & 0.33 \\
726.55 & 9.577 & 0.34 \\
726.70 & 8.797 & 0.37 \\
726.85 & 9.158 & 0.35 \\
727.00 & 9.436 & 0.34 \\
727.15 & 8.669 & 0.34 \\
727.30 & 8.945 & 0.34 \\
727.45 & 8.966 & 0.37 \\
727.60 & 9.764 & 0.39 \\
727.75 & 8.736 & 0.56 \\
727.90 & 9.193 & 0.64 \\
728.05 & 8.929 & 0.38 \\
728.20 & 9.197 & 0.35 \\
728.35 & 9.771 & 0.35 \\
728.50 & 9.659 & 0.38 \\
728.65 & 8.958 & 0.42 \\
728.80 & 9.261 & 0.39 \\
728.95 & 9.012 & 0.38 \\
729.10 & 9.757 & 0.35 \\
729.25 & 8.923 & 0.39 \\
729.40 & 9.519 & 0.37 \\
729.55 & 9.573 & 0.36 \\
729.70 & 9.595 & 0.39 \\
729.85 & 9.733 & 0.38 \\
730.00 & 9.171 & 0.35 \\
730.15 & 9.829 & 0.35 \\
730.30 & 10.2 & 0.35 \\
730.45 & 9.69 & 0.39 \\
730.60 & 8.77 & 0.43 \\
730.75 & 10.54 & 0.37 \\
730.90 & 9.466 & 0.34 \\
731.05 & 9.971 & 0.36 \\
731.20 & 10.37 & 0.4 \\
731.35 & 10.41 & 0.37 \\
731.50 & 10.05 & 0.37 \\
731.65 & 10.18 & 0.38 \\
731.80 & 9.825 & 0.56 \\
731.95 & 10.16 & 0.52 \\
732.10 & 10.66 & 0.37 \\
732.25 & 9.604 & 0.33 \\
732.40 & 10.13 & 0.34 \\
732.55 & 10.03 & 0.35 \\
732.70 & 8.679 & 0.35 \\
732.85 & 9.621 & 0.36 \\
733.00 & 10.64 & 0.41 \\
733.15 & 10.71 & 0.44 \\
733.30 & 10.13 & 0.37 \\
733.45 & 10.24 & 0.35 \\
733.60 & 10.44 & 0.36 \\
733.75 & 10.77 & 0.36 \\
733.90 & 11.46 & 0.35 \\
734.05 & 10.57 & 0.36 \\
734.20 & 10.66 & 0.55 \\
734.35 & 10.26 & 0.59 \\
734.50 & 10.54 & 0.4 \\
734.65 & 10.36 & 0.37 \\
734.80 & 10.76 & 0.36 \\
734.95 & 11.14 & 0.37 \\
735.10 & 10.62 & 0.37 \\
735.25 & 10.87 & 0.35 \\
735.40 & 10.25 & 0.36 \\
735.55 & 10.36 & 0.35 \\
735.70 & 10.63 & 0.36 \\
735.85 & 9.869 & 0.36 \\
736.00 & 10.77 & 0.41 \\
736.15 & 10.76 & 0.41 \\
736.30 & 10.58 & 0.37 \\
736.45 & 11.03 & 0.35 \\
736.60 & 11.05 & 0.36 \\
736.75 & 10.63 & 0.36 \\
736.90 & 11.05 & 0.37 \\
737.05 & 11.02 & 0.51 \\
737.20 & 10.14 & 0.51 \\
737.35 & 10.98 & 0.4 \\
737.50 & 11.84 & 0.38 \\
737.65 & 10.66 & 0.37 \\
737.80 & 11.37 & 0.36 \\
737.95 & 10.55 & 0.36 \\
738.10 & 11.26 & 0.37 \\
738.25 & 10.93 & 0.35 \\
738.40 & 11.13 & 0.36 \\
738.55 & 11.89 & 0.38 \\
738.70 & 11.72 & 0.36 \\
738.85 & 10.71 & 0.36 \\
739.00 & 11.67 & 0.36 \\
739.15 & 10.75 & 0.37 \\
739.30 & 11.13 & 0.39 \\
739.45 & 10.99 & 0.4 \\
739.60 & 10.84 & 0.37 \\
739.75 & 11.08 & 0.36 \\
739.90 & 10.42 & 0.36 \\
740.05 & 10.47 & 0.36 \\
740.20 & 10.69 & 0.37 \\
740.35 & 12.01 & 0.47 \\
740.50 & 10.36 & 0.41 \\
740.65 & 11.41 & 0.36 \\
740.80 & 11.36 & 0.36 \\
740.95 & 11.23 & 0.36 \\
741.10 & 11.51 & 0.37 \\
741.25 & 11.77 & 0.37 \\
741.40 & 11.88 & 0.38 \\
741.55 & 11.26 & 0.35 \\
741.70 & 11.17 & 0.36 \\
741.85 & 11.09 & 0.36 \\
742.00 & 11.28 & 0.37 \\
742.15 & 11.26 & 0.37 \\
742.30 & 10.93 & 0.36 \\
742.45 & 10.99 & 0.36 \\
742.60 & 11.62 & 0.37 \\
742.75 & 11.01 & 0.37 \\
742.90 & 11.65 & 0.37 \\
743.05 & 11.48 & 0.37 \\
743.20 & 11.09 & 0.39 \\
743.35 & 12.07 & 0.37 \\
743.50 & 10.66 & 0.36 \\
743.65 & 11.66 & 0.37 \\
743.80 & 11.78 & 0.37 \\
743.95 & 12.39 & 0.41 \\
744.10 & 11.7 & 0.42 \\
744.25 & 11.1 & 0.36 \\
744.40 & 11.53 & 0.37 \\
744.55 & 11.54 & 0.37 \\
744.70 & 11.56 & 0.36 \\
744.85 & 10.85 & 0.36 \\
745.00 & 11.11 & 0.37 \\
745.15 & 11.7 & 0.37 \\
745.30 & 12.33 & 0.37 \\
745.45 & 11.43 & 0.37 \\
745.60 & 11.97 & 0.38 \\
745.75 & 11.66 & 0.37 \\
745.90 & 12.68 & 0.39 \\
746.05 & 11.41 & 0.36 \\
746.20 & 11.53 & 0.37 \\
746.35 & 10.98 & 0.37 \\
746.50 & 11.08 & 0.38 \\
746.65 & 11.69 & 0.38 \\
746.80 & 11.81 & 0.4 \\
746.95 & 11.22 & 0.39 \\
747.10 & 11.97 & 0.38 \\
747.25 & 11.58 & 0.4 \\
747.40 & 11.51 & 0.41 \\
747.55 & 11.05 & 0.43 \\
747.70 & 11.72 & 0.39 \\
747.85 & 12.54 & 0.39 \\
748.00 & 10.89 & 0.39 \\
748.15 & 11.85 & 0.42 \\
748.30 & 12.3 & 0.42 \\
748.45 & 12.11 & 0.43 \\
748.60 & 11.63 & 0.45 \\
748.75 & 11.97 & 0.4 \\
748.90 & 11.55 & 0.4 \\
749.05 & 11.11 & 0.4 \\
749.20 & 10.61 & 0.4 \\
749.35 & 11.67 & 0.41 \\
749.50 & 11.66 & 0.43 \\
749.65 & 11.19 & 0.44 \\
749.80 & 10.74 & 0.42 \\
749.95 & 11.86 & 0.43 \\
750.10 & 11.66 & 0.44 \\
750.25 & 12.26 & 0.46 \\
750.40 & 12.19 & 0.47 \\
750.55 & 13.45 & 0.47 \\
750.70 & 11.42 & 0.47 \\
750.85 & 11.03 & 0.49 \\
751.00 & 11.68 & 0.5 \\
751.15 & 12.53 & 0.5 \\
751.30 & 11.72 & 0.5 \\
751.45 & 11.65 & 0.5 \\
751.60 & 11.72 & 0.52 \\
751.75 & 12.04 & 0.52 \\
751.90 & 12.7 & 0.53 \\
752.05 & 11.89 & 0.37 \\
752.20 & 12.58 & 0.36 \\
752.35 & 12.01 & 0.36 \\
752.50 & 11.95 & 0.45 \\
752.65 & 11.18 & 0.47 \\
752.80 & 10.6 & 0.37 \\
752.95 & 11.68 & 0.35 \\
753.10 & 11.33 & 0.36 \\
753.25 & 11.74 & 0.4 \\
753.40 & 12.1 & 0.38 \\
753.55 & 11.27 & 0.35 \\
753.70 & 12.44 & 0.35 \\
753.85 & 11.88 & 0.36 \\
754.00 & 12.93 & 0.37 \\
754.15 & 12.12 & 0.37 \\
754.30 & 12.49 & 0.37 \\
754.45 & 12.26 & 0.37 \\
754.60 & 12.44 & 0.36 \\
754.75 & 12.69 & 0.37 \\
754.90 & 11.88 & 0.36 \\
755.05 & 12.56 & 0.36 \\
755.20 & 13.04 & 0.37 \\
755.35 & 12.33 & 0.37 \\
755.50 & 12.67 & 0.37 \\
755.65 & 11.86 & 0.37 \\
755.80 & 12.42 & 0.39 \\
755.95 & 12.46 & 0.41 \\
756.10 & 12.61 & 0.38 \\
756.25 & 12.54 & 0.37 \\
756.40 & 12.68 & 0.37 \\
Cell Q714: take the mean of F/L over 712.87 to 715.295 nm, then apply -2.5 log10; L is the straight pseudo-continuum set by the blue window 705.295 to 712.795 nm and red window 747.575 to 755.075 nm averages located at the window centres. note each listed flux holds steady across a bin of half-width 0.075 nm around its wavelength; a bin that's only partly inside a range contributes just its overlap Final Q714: 0.388 mag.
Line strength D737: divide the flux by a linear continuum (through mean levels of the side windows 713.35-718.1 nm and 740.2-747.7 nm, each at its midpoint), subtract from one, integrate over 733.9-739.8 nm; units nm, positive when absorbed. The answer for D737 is -0.47 nm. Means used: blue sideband 5.89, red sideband 11.5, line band 10.9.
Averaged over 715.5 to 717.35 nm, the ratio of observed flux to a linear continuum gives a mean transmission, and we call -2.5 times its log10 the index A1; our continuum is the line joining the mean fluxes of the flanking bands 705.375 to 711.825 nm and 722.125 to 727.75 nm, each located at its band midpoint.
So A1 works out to 0.24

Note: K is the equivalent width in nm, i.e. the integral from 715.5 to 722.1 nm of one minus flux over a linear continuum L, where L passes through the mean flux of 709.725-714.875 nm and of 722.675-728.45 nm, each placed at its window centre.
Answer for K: 0.56 nm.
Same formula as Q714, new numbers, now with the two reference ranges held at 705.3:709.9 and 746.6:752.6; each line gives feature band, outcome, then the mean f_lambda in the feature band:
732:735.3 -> -0.04 mag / 10.4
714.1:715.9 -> 0.35 mag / 5.82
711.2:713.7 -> 0.23 mag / 6.25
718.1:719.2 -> 0.17 mag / 7.2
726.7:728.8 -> 0.03 mag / 9.17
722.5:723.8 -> 0.13 mag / 7.88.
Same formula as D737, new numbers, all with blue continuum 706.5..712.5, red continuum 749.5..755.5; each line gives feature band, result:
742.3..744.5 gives -0.103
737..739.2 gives -0.163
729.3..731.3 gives -0.057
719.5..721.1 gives 0.311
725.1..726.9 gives 0.068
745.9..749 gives -0.063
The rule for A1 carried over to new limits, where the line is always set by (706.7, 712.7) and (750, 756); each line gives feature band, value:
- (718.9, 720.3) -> 0.16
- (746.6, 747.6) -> -0.02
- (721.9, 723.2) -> 0.12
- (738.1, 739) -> -0.09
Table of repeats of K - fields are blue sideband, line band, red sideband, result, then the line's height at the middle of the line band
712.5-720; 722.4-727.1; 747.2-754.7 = -0.50 nm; 7.52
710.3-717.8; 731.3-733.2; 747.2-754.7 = -0.24 nm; 8.93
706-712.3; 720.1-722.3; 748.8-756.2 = 0.41 nm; 8.39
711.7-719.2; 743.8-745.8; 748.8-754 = -0.17 nm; 10.7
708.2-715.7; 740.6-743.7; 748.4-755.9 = -0.25 nm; 10.5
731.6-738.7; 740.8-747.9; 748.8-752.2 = -0.13 nm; 11.3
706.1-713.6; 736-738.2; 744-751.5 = -0.14 nm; 10.3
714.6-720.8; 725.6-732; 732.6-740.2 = -0.25 nm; 9.02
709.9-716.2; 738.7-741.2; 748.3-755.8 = -0.23 nm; 10.1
